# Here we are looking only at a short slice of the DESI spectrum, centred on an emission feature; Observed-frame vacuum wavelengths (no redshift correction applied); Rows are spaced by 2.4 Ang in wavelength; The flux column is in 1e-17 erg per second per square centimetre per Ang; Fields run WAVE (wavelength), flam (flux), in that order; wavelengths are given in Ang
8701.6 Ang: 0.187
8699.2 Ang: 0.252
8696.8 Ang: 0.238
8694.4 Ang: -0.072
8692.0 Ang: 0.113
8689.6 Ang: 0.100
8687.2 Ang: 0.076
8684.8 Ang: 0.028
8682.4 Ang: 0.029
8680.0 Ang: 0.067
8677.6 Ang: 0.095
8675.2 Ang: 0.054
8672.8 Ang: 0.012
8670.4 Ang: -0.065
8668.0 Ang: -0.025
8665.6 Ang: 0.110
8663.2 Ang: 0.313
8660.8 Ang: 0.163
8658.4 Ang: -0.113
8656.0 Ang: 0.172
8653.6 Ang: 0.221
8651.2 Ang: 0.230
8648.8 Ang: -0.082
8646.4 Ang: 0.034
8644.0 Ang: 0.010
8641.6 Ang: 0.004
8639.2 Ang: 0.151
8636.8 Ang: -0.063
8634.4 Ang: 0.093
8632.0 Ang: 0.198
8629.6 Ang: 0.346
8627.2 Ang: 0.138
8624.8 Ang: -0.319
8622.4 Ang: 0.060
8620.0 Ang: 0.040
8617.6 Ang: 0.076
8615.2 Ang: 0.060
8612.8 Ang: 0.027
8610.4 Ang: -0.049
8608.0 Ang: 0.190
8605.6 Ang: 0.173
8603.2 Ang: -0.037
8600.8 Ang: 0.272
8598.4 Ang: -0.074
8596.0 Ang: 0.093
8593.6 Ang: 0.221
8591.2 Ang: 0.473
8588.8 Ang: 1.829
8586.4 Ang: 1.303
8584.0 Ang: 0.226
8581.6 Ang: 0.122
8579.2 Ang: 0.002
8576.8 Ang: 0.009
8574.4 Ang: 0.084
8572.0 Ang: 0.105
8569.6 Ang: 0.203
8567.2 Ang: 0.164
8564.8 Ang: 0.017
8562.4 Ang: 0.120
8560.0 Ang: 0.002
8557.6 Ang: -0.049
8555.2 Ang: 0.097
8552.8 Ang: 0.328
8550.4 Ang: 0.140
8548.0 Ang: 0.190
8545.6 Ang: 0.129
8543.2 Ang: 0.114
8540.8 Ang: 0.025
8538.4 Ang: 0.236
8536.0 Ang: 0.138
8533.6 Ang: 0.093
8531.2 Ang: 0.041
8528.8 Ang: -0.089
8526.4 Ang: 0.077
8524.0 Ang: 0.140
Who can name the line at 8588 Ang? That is H-beta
